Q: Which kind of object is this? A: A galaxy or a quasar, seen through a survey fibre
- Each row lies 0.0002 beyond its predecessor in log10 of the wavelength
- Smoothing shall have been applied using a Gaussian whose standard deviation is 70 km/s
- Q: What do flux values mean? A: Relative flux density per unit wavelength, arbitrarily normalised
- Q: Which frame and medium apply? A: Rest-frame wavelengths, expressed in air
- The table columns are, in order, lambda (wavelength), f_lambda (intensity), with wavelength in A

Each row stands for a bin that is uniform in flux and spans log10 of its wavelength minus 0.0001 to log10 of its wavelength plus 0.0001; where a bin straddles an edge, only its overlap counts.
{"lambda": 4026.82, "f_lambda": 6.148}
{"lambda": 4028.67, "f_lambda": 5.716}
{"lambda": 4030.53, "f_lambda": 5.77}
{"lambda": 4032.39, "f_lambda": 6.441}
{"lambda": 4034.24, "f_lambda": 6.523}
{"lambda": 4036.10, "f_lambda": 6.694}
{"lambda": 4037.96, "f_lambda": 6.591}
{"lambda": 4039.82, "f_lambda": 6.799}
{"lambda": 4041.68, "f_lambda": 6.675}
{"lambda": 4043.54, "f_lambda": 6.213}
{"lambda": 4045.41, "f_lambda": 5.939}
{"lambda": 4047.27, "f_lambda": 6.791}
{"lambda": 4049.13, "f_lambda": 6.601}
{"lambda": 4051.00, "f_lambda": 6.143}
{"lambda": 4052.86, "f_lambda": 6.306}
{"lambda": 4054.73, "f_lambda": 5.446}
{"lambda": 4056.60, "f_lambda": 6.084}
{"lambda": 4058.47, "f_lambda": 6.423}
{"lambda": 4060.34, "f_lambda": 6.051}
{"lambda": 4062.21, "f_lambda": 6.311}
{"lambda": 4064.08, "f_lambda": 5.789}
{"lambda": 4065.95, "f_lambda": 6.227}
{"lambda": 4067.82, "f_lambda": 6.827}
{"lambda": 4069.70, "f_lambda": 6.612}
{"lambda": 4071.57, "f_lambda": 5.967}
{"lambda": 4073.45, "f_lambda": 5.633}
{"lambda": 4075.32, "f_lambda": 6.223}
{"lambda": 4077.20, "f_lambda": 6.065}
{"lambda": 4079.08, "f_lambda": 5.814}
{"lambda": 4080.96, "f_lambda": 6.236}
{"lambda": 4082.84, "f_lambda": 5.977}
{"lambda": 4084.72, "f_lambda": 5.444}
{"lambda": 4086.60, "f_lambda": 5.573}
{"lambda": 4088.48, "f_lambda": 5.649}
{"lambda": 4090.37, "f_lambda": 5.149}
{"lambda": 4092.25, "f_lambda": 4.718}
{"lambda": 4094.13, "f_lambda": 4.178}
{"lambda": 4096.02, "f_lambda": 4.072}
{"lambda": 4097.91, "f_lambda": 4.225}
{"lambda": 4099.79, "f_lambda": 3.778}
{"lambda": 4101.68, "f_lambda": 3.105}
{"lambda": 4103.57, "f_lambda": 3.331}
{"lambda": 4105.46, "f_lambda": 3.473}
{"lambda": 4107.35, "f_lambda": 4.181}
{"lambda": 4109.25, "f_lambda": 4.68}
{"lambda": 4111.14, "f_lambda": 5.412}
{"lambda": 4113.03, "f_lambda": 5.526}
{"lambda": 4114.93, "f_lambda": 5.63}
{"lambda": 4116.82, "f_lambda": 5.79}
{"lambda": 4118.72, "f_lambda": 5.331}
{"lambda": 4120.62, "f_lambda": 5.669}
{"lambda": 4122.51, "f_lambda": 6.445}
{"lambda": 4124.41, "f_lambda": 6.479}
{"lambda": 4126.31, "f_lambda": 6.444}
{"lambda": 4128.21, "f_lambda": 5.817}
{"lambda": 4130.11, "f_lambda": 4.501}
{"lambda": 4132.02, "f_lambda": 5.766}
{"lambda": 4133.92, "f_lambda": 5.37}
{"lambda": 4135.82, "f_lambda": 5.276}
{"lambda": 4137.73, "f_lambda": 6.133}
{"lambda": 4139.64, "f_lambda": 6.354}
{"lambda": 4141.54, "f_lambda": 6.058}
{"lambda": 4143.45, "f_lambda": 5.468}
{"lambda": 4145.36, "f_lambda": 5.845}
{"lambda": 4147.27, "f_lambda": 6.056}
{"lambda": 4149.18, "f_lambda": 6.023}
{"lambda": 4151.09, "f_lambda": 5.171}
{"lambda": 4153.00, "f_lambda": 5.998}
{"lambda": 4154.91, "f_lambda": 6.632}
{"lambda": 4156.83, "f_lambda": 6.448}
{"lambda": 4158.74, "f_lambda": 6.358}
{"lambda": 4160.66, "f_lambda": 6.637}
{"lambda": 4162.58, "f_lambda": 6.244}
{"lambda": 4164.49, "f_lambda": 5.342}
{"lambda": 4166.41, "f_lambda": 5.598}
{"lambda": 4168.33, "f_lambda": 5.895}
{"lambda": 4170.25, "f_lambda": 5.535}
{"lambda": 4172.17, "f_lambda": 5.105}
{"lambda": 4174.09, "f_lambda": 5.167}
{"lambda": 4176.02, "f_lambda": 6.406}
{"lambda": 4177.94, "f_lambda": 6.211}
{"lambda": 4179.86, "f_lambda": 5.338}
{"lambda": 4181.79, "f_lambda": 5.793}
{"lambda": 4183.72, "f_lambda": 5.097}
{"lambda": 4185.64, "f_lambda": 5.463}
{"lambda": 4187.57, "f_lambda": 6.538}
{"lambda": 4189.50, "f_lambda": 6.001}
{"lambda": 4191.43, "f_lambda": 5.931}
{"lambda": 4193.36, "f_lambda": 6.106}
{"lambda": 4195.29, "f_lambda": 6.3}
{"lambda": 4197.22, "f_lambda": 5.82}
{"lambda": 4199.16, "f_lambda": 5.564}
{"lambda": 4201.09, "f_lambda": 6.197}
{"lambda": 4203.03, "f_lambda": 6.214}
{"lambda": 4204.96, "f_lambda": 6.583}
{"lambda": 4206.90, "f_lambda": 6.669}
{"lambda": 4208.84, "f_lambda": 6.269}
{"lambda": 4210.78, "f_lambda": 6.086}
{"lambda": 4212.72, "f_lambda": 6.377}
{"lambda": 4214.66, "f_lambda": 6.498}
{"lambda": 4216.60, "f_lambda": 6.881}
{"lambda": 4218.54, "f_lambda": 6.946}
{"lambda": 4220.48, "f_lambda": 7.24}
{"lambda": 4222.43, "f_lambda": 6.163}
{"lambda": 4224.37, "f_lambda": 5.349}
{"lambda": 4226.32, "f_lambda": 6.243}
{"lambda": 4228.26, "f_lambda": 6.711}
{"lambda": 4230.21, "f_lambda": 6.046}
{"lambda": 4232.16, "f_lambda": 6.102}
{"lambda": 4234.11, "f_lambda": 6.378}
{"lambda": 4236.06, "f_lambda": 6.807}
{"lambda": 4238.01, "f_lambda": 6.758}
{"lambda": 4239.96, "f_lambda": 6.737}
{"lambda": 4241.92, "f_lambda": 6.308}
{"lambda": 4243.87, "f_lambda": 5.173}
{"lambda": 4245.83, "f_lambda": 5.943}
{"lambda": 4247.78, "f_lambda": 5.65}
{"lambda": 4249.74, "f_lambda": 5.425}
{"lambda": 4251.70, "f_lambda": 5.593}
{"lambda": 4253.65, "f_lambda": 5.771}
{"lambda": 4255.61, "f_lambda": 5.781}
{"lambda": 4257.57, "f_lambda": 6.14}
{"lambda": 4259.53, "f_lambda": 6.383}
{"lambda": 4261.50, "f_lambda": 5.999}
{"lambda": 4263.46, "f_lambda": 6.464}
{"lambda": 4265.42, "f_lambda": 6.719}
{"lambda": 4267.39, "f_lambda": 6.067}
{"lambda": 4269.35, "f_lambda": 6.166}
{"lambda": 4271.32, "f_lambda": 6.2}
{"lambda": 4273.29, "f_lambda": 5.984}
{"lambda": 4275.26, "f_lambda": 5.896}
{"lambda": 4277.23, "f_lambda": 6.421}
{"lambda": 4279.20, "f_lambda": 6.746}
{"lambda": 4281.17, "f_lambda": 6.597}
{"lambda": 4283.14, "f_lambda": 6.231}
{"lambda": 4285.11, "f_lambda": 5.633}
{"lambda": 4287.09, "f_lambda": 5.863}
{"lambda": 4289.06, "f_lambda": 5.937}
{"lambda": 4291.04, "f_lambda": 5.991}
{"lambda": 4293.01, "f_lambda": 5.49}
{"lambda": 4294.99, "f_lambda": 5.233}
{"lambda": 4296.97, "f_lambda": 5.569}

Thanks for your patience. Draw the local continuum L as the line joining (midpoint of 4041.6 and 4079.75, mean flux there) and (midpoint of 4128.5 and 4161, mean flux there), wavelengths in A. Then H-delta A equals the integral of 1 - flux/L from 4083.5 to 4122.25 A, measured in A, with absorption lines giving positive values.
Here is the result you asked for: 8.0 A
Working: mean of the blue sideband 6.19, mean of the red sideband 5.87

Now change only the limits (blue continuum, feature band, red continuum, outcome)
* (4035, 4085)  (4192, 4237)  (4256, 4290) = -0.9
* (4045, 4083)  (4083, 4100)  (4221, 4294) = 3.6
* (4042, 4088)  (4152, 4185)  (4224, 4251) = 1.4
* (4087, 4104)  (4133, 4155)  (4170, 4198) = -3.0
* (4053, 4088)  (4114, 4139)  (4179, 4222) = 1.4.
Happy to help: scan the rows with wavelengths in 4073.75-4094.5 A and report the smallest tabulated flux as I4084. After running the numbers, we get 4.178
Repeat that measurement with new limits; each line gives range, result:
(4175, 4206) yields 5.097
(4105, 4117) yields 3.473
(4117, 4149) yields 4.501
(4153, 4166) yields 5.342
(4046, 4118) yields 3.105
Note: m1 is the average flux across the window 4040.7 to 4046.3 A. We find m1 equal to 6.28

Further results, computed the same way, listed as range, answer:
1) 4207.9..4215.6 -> 6.31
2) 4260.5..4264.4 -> 6.22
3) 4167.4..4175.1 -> 5.43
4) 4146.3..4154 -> 5.82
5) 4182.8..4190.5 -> 5.78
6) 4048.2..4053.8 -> 6.35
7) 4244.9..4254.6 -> 5.68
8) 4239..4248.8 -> 5.96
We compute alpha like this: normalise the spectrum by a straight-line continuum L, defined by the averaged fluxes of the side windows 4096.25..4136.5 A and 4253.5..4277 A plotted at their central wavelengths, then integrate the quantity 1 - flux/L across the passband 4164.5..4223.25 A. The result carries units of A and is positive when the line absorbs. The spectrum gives -4.51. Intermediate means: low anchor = 5.04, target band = 6.06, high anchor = 6.15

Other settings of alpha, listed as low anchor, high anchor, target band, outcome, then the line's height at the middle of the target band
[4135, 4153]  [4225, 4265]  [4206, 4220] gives -1.2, 6.03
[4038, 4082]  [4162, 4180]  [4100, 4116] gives 4.3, 6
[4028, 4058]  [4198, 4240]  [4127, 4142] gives 1.6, 6.35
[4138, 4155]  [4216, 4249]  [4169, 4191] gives 1.4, 6.08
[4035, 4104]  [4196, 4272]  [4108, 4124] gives 0.8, 5.87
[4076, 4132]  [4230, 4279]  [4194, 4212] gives -1.2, 5.79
